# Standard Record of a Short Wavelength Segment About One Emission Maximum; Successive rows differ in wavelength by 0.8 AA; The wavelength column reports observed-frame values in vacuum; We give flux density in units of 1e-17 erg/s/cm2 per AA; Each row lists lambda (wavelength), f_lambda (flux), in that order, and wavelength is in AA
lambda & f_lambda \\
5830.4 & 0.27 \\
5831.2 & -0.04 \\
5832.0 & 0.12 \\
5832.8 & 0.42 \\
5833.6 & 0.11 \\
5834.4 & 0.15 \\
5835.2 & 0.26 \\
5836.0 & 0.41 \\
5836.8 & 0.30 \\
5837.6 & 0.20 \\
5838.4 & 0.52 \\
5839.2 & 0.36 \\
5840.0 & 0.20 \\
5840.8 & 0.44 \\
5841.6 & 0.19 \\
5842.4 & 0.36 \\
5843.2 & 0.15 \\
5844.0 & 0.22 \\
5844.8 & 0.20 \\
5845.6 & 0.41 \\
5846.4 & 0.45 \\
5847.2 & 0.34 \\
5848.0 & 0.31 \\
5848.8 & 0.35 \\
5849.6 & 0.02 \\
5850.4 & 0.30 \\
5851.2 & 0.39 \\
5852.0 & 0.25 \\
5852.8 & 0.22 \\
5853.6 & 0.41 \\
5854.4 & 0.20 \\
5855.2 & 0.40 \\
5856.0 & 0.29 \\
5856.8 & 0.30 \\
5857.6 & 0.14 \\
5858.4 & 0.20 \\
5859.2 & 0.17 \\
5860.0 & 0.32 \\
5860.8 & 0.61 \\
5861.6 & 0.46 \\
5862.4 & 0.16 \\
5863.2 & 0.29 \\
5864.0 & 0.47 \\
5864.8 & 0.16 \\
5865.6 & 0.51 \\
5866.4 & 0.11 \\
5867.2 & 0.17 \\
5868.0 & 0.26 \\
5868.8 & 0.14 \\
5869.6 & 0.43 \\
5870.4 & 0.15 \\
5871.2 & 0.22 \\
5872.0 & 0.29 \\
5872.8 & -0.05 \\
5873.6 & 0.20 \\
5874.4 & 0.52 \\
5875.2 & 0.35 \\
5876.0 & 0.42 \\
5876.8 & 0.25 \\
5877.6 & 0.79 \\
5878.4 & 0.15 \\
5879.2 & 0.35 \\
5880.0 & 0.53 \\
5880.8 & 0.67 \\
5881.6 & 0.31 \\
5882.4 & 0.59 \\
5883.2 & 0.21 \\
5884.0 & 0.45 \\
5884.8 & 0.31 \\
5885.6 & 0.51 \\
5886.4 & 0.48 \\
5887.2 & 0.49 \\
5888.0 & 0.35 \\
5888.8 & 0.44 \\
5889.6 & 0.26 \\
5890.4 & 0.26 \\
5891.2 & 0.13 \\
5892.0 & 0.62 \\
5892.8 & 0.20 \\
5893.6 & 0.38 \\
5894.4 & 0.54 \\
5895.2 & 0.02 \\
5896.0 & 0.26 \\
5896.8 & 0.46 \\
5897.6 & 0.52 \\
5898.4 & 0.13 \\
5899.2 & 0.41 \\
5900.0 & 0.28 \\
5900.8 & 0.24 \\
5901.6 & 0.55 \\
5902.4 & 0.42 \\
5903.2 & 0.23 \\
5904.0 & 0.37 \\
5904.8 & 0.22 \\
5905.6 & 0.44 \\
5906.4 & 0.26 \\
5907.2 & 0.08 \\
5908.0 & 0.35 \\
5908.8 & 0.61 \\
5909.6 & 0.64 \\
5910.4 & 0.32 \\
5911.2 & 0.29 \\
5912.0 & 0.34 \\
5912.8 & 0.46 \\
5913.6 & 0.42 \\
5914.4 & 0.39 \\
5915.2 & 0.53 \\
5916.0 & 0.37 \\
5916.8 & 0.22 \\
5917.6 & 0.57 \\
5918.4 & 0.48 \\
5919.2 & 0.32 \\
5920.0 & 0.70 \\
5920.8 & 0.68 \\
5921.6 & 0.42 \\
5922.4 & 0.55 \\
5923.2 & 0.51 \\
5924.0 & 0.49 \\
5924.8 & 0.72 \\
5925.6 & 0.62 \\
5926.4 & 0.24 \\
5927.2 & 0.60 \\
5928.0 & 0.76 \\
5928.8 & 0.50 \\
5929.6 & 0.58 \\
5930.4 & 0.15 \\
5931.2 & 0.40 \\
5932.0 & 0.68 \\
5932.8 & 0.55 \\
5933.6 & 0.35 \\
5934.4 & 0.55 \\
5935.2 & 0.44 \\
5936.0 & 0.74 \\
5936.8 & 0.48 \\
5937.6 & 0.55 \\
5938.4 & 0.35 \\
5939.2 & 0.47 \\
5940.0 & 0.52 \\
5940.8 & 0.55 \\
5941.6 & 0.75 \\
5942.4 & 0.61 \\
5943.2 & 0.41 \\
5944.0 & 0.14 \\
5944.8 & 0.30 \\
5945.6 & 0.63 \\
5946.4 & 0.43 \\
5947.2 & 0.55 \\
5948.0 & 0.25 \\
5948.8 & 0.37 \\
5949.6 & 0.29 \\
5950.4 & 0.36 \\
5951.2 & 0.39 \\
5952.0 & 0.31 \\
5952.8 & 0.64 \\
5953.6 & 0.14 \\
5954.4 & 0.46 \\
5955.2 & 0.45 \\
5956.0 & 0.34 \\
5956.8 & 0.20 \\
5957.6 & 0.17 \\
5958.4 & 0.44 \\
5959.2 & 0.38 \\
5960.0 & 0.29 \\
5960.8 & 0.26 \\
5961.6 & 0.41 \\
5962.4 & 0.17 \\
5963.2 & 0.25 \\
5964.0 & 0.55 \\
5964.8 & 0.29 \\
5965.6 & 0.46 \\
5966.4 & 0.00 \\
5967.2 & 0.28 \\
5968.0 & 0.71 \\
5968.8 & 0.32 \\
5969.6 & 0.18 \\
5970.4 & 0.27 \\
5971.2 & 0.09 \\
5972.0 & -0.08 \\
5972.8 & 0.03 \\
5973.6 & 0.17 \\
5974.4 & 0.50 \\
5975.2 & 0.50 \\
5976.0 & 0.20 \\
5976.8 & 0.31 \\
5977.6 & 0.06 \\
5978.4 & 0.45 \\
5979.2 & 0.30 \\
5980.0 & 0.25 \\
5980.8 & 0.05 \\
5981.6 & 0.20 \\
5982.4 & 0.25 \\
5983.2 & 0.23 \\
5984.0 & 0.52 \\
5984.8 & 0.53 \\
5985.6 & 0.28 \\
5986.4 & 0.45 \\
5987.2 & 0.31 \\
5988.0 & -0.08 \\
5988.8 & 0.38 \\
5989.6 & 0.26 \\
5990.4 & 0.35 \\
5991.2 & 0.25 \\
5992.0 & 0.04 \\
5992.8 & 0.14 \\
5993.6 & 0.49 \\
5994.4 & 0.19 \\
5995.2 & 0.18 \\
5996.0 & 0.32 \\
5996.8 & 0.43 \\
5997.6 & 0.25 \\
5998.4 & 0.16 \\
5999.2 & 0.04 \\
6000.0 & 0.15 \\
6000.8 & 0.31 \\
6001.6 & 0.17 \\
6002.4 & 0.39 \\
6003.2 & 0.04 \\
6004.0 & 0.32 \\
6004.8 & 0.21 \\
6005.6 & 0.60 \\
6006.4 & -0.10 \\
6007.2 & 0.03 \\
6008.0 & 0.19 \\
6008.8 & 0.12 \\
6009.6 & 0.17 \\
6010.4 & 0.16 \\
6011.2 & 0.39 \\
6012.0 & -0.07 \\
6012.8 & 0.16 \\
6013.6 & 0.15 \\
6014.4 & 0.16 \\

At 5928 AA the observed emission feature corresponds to C III] 1909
